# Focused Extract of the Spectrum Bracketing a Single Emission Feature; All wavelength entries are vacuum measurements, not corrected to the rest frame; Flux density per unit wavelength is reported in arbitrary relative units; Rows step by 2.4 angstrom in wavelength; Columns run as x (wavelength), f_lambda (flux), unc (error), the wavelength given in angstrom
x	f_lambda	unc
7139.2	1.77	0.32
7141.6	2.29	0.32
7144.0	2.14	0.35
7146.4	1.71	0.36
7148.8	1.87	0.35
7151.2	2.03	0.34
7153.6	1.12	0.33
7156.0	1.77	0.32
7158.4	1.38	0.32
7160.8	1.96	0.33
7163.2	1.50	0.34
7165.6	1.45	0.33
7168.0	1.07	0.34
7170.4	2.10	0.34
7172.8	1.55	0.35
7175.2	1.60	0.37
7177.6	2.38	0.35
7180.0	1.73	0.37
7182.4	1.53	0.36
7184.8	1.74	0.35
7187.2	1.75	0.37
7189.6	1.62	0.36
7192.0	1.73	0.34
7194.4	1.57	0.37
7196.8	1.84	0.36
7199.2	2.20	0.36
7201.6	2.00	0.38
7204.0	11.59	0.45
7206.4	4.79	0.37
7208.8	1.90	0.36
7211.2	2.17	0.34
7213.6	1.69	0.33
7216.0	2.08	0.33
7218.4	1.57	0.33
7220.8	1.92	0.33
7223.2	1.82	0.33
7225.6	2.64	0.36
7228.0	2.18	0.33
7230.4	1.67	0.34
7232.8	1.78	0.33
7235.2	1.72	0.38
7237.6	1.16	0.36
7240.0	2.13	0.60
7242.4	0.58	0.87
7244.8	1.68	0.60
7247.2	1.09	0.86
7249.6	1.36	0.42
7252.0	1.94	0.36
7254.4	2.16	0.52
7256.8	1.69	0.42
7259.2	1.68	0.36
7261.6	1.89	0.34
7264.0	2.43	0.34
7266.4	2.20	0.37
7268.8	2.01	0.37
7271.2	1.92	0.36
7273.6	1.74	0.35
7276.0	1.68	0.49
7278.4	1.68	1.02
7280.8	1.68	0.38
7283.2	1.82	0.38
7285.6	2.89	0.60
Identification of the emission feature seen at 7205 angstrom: Halpha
